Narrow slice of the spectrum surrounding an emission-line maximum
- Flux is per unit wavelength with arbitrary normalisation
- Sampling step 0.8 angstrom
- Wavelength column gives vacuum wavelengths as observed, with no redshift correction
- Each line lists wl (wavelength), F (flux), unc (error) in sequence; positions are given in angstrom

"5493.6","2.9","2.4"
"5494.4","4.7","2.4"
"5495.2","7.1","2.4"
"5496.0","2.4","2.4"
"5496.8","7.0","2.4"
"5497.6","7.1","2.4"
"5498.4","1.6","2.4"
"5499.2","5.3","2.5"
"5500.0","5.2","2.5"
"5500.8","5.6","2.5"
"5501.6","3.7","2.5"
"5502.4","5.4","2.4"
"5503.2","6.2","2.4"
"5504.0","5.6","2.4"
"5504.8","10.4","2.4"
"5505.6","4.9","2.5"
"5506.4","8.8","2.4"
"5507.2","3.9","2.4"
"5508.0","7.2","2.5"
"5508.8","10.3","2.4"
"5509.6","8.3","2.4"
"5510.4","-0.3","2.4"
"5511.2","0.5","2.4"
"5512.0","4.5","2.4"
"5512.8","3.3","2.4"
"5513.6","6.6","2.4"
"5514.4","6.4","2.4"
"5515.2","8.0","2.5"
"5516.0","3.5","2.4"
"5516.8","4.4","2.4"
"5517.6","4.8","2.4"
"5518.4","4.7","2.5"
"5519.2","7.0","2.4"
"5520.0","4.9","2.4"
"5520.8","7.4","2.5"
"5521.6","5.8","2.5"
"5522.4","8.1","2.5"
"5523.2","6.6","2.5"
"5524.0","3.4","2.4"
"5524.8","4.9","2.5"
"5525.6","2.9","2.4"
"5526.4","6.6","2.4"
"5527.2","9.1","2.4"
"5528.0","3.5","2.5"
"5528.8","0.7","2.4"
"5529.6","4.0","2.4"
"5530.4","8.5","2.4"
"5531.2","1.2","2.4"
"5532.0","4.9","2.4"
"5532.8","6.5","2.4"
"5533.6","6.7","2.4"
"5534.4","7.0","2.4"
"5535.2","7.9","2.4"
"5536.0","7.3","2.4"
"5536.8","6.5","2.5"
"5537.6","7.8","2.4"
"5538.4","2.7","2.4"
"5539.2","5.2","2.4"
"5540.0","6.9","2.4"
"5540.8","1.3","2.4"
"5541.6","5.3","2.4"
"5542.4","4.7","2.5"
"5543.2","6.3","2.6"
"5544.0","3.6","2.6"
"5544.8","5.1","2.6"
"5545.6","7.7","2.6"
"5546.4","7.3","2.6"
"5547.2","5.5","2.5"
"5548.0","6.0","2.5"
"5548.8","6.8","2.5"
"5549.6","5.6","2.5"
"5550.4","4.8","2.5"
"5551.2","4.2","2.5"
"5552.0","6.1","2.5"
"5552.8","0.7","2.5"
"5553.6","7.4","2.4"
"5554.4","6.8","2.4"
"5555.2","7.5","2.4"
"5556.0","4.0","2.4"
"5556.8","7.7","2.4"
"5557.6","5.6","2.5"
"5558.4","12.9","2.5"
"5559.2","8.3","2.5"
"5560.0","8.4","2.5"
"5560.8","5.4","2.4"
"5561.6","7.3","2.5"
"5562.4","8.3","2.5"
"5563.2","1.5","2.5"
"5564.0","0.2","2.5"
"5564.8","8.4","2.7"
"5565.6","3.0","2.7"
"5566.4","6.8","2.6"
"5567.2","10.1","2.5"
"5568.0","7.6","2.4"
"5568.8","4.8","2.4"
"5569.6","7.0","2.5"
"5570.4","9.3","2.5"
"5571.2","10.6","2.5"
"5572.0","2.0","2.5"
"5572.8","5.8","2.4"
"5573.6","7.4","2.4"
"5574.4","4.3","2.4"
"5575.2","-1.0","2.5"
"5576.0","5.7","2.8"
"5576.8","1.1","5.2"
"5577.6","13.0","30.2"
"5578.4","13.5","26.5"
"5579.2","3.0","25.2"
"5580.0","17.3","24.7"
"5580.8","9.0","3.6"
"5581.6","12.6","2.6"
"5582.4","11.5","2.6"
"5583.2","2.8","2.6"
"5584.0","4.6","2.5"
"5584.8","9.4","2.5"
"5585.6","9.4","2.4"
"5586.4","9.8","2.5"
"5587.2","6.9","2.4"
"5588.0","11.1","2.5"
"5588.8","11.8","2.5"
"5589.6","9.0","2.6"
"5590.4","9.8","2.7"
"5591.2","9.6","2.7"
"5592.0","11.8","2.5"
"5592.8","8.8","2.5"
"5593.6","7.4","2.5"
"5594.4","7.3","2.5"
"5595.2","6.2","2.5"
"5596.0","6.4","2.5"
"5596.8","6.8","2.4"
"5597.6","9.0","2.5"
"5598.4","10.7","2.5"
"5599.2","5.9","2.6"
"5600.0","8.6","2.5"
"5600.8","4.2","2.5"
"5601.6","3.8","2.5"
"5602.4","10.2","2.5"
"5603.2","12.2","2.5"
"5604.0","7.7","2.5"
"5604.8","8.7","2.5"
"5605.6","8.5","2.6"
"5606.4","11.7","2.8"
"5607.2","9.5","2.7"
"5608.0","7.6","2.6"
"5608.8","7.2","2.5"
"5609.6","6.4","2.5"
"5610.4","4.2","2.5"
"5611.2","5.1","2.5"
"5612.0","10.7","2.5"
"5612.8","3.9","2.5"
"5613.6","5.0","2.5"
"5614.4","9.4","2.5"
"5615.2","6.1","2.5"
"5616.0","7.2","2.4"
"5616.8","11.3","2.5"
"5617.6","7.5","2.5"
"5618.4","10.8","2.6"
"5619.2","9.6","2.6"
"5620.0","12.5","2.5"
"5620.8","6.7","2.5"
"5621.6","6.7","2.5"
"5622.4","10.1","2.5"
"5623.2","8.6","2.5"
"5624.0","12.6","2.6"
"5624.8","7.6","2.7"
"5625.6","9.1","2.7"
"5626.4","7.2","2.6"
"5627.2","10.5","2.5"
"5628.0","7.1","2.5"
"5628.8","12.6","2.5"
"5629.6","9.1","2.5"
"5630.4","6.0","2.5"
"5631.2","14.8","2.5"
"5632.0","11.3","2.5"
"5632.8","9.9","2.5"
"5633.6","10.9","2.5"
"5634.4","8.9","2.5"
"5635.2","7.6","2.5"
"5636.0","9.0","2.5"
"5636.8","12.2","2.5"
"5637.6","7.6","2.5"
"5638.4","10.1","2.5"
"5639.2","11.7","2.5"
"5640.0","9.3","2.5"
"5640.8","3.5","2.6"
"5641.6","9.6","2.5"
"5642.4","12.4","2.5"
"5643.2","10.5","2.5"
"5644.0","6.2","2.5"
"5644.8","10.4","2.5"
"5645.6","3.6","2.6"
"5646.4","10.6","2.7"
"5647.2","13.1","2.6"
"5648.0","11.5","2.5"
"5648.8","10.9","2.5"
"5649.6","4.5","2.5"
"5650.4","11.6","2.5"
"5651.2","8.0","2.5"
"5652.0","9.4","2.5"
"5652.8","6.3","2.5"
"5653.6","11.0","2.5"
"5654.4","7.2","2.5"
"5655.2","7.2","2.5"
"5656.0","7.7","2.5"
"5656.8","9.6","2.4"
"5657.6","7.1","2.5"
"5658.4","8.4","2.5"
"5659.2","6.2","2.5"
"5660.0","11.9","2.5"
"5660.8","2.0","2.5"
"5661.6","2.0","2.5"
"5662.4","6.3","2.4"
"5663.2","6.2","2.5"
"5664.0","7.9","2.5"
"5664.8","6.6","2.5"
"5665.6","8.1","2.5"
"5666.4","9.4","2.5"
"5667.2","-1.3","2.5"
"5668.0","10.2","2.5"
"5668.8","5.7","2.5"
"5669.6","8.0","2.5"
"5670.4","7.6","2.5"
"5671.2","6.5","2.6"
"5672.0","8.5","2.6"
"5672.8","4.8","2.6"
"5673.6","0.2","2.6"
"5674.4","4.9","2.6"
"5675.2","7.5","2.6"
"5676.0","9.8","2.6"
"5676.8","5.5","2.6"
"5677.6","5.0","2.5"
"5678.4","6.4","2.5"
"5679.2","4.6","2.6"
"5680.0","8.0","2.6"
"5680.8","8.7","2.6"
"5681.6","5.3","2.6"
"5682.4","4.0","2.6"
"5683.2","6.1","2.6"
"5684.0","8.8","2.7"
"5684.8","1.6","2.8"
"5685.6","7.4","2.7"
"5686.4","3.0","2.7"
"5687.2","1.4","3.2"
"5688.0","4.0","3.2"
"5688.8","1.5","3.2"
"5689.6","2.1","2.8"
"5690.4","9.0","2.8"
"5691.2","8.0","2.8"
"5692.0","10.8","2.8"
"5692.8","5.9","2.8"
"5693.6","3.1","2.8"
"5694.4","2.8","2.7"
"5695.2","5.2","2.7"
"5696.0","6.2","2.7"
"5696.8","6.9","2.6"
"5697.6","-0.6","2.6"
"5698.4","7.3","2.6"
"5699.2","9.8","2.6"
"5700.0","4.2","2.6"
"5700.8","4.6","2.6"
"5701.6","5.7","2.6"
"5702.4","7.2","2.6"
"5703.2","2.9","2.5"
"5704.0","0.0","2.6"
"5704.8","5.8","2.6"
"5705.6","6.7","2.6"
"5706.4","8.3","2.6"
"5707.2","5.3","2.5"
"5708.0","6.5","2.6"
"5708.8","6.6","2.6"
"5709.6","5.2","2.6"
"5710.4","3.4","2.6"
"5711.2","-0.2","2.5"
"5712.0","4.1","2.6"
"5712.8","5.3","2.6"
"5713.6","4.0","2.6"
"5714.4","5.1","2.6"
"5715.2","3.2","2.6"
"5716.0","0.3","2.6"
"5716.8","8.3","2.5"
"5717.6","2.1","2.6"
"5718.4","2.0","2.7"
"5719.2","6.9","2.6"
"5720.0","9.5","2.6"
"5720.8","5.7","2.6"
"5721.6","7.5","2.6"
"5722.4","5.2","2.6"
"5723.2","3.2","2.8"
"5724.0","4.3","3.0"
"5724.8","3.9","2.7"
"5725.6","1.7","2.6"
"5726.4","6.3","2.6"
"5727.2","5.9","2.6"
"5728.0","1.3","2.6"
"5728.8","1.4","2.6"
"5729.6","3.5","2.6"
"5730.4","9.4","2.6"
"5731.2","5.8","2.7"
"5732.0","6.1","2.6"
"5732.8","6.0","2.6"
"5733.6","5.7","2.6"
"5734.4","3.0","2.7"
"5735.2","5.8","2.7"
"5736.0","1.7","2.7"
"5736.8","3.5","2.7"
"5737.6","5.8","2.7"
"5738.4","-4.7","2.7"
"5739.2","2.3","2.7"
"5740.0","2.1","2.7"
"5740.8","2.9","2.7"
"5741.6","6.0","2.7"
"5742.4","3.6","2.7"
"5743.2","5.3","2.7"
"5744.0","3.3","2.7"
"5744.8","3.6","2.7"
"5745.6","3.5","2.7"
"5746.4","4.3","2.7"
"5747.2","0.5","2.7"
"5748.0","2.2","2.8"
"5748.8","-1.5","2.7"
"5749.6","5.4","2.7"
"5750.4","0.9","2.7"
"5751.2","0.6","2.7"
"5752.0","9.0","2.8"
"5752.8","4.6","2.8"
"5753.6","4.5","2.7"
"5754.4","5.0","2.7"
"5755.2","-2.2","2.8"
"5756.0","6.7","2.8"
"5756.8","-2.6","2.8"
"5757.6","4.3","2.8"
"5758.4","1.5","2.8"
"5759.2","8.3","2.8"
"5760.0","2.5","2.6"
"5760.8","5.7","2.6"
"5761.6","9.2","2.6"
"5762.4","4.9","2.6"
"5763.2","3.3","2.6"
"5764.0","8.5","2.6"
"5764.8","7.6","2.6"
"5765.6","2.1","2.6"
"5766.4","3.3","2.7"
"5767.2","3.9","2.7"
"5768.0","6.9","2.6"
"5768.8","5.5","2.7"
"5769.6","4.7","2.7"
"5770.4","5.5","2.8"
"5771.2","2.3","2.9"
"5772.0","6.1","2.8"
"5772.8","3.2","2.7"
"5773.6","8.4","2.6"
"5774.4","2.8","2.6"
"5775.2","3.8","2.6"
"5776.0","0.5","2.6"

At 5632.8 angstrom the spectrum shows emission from C III] 1909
